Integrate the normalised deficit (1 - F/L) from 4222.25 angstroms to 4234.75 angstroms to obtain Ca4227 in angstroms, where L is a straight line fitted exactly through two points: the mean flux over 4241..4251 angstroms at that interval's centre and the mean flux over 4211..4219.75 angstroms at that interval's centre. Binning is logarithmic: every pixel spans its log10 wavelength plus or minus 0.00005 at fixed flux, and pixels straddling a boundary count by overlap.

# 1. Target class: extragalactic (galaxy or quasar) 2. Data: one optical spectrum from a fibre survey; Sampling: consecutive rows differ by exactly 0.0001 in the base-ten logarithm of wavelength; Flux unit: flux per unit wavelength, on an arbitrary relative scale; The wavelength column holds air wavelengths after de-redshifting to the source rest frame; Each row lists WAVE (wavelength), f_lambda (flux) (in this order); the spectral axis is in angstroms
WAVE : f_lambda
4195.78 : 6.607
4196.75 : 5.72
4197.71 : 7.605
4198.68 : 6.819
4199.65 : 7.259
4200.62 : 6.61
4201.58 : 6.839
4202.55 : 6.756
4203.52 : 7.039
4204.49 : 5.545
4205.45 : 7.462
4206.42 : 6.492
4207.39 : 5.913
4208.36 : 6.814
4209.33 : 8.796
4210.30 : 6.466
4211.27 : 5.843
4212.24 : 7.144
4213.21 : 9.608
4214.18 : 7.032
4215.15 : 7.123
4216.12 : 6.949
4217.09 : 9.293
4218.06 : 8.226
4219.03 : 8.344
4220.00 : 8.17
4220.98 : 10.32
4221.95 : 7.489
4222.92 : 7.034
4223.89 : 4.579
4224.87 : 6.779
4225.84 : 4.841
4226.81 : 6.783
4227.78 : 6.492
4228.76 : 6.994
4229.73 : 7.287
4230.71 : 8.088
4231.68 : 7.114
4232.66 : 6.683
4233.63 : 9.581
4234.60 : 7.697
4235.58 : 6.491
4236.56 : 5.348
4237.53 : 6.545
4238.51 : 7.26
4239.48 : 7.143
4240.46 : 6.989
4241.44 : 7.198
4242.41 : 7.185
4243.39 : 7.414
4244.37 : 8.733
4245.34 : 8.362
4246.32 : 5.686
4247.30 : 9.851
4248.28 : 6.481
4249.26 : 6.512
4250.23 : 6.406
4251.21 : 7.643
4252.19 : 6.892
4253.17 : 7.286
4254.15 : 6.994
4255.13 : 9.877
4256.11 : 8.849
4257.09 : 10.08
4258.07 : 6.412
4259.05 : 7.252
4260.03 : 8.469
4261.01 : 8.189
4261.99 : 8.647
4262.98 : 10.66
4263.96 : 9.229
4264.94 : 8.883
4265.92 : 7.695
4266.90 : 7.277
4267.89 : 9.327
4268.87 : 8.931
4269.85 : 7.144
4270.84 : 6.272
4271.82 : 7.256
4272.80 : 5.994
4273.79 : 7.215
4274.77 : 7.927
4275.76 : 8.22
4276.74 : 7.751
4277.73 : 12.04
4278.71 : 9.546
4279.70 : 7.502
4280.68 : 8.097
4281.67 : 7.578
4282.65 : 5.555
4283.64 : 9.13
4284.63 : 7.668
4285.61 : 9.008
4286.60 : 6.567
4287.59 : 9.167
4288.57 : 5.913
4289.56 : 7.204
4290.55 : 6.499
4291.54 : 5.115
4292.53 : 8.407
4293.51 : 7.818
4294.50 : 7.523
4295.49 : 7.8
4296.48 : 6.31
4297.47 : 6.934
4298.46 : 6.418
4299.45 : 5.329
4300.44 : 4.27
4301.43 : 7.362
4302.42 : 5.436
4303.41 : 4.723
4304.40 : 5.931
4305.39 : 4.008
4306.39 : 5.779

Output 1.2 angstroms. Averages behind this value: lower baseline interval 7.79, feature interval 6.91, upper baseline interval 7.4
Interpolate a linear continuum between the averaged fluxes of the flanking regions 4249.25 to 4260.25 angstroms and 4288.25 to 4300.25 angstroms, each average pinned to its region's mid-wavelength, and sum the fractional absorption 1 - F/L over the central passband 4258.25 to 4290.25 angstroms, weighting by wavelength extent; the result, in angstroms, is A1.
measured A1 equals -3.4 angstroms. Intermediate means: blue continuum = 7.76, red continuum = 6.72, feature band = 8.01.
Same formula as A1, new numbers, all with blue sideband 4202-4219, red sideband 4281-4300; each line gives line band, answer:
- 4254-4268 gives -2.6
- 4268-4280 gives -1.4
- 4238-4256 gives -0.7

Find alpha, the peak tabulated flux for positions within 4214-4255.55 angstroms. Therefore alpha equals 10.32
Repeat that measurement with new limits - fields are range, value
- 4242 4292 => 12.04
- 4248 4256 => 9.877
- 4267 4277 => 9.327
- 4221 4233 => 8.088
